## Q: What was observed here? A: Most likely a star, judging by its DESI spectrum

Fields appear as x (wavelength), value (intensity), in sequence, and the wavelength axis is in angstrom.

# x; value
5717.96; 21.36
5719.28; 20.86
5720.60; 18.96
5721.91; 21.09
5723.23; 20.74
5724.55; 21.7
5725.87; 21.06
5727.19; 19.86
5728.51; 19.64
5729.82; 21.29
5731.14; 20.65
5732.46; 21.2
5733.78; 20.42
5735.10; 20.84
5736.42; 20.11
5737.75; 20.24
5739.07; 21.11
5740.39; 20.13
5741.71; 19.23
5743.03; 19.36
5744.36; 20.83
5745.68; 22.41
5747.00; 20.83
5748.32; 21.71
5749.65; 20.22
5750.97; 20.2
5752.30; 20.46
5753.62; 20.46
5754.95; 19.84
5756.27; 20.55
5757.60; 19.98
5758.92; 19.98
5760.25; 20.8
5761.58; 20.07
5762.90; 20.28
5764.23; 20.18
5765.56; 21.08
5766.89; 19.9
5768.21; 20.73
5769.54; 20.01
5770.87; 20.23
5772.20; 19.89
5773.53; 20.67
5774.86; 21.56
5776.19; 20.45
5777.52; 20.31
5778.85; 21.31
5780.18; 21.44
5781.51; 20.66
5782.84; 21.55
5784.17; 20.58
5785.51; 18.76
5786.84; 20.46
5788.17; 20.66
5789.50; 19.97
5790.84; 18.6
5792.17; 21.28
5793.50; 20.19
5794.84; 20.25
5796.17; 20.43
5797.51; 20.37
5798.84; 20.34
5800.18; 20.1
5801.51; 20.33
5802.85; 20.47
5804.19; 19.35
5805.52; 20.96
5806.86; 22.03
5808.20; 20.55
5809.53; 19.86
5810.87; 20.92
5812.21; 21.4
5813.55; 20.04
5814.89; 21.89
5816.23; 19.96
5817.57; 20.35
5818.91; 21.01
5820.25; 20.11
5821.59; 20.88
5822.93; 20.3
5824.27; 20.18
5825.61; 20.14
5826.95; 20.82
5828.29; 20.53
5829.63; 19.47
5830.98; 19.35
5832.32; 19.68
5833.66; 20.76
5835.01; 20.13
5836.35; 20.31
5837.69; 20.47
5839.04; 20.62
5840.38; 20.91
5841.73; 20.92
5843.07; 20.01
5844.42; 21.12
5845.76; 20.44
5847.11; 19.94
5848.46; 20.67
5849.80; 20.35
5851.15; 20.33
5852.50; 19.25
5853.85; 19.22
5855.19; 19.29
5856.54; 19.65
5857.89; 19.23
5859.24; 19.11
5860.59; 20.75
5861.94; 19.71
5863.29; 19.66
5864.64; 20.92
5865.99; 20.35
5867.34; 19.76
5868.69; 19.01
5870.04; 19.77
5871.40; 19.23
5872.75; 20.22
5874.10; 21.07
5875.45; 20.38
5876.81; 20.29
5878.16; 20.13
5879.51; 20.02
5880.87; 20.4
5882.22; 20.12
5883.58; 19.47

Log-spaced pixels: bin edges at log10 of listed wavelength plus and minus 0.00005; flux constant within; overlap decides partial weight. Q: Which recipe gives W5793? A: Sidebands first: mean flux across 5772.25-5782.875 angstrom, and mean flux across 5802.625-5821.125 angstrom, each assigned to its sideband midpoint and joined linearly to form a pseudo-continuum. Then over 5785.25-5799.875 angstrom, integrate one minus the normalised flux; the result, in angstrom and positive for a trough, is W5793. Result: 0.4 angstrom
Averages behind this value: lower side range 20.9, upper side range 20.6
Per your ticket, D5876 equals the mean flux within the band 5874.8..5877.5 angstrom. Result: 20.3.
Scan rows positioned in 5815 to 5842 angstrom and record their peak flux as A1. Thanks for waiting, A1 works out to 21.01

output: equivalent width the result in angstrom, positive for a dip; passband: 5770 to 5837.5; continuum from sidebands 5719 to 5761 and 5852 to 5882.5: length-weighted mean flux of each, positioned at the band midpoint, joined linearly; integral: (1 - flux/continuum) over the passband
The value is -0.77 angstrom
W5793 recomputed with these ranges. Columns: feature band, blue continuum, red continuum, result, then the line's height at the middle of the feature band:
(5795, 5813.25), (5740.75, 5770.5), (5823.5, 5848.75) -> -0.1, 20.4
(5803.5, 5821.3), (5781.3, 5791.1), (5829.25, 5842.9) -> -0.4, 20.2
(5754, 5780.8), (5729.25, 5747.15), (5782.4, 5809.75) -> 0.0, 20.5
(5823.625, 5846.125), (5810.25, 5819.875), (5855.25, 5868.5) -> 0.0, 20.4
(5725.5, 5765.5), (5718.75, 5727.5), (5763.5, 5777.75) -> 0.1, 20.5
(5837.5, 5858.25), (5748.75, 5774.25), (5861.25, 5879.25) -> -0.1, 20.1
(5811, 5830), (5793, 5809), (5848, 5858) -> -0.3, 20.2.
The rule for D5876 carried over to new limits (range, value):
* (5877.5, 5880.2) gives 20.1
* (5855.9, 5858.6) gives 19.4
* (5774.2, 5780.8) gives 21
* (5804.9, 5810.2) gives 20.9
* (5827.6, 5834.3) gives 20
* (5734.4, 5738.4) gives 20.4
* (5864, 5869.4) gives 20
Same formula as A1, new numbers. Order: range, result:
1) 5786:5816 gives 22.03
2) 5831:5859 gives 21.12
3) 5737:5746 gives 22.41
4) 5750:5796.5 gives 21.56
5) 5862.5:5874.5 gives 21.07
